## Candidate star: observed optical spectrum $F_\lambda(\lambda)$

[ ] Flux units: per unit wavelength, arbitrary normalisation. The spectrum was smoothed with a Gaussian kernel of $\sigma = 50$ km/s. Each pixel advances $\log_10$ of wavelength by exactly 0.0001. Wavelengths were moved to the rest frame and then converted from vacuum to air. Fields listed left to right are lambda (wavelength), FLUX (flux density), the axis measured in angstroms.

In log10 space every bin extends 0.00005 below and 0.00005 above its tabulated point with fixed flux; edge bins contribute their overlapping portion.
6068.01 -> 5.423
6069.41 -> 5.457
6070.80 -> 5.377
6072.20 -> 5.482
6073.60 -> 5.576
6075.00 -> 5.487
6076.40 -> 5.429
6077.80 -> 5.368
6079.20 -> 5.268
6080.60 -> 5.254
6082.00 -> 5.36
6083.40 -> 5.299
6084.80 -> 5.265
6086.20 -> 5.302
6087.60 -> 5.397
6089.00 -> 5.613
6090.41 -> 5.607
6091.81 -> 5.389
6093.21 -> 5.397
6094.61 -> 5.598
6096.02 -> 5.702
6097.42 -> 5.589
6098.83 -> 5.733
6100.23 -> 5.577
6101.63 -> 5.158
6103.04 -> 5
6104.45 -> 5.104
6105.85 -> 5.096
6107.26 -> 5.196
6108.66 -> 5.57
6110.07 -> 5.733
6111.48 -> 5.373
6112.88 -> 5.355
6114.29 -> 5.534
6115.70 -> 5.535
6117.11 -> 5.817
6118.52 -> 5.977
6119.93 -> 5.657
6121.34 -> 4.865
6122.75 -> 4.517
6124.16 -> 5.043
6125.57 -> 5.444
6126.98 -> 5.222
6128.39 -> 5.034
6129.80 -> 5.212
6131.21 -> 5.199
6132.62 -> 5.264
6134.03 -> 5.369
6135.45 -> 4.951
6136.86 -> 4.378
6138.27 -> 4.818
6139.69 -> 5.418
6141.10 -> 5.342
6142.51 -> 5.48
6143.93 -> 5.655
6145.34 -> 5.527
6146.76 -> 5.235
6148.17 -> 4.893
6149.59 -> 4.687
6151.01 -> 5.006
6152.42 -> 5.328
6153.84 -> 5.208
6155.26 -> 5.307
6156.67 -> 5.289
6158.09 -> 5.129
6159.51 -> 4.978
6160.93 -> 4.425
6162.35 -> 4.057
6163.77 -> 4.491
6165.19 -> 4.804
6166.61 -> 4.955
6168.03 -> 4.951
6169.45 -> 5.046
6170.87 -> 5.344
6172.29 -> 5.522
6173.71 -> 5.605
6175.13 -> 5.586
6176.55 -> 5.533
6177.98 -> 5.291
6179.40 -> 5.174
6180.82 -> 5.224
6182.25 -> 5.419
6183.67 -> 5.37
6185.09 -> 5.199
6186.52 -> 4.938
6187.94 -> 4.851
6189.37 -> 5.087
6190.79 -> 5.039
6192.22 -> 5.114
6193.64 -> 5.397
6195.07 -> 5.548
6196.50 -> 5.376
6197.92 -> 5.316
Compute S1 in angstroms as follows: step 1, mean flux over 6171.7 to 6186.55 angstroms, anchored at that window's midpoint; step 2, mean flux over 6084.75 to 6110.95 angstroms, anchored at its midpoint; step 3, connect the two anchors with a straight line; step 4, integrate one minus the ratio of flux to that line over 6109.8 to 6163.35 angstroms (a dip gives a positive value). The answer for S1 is 2.1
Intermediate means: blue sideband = 5.43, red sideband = 5.37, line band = 5.18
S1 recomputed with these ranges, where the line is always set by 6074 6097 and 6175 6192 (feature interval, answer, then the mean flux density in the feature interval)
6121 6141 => 1.0 angstroms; 5.07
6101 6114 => 0.2 angstroms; 5.29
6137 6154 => 0.3 angstroms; 5.19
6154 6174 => 1.0 angstroms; 4.99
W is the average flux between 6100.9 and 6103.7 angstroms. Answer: 5.09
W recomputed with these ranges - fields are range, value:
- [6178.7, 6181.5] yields 5.2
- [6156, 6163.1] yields 4.77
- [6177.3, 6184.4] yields 5.3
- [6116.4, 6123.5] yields 5.36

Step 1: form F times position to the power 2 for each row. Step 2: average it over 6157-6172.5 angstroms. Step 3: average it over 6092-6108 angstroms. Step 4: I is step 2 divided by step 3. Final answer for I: 0.92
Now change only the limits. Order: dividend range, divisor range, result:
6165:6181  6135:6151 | 1.04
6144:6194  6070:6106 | 0.97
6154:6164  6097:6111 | 0.92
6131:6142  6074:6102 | 0.95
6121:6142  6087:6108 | 0.95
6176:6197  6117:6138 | 1.03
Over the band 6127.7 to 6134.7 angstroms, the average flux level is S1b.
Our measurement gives 5.22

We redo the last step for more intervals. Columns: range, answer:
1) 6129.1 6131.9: 5.21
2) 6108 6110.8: 5.64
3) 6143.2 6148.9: 5.32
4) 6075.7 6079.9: 5.35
